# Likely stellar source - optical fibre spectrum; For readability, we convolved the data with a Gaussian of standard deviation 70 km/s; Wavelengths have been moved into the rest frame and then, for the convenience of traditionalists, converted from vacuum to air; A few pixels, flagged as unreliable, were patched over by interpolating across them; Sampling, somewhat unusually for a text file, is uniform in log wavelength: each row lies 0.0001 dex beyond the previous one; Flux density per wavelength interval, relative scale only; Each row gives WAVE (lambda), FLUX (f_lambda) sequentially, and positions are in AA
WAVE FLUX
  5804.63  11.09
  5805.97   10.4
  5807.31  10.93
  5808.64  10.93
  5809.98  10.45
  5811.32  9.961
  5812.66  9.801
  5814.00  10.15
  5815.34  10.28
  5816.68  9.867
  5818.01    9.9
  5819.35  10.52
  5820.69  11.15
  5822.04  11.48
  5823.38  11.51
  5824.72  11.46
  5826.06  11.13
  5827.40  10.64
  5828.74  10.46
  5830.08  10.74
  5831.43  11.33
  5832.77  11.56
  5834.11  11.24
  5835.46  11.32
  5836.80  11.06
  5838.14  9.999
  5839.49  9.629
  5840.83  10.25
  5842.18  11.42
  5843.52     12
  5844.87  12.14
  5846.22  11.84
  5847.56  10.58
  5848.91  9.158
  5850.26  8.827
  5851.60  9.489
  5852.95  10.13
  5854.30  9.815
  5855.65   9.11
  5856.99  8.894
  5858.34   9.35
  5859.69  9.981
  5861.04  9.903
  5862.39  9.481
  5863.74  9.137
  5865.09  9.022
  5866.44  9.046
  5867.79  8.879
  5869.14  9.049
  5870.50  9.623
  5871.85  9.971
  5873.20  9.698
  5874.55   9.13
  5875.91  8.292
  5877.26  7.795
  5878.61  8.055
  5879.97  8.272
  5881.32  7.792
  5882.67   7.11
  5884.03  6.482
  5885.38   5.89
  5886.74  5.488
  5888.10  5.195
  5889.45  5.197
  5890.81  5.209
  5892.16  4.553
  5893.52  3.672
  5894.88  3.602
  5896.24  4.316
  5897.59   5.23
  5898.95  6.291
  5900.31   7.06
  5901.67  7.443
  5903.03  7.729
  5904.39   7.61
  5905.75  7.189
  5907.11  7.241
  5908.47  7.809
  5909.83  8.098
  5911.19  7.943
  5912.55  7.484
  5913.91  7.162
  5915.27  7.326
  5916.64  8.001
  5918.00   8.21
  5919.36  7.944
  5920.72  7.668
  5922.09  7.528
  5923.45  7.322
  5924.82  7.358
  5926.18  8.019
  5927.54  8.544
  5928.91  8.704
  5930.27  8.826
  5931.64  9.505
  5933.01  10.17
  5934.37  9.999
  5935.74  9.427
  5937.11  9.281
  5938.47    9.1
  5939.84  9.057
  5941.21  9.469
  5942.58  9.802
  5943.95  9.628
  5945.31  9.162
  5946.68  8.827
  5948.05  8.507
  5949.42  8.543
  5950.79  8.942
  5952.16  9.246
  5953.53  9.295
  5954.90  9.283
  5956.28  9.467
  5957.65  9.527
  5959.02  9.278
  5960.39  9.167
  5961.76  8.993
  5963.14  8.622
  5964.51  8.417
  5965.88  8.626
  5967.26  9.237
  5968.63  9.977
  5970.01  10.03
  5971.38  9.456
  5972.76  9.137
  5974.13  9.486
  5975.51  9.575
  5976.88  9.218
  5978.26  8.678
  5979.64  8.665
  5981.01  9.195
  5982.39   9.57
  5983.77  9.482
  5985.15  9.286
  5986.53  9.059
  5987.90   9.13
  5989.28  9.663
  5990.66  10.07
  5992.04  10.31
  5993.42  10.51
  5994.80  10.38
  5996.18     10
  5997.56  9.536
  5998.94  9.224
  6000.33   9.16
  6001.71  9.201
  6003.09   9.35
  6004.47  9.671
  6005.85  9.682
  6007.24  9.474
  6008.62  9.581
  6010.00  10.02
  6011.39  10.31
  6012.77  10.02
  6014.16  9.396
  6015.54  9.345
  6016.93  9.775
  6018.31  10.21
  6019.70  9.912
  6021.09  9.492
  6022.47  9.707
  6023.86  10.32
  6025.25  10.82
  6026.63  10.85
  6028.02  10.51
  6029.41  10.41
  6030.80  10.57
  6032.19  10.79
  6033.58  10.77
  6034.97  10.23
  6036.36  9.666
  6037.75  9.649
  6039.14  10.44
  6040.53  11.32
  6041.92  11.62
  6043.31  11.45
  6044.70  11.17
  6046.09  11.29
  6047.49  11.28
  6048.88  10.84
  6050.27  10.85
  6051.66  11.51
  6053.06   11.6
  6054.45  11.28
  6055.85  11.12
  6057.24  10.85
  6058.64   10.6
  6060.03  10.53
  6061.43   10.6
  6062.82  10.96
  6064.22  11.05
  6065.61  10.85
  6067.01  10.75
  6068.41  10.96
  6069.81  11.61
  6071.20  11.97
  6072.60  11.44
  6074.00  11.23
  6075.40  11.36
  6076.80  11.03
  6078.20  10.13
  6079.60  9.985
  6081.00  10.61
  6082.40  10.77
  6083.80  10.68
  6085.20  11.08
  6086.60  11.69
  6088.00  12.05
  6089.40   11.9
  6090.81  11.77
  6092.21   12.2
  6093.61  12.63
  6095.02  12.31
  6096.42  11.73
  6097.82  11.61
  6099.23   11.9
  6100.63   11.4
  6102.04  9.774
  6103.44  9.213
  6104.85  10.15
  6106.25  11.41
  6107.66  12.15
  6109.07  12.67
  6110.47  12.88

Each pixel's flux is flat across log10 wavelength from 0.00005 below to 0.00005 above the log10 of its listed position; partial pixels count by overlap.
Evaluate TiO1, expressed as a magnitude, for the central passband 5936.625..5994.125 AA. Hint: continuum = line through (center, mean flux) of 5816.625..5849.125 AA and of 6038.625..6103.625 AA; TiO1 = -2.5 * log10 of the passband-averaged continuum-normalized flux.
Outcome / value 0.19 mag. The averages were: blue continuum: 10.9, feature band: 9.29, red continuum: 11.2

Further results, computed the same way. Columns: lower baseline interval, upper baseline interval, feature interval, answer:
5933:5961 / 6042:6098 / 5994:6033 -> 0.04 mag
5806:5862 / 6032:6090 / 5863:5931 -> 0.39 mag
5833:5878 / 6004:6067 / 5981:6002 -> 0.08 mag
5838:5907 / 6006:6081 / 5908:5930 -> 0.13 mag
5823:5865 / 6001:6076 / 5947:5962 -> 0.15 mag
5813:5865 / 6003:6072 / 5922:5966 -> 0.17 mag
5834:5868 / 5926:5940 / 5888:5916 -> 0.43 mag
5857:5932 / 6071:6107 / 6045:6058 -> -0.06 mag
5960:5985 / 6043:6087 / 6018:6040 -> 0.00 mag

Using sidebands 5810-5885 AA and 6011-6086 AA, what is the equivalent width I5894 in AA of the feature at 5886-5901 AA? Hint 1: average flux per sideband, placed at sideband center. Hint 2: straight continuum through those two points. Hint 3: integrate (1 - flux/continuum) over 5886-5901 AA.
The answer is 7.4 AA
